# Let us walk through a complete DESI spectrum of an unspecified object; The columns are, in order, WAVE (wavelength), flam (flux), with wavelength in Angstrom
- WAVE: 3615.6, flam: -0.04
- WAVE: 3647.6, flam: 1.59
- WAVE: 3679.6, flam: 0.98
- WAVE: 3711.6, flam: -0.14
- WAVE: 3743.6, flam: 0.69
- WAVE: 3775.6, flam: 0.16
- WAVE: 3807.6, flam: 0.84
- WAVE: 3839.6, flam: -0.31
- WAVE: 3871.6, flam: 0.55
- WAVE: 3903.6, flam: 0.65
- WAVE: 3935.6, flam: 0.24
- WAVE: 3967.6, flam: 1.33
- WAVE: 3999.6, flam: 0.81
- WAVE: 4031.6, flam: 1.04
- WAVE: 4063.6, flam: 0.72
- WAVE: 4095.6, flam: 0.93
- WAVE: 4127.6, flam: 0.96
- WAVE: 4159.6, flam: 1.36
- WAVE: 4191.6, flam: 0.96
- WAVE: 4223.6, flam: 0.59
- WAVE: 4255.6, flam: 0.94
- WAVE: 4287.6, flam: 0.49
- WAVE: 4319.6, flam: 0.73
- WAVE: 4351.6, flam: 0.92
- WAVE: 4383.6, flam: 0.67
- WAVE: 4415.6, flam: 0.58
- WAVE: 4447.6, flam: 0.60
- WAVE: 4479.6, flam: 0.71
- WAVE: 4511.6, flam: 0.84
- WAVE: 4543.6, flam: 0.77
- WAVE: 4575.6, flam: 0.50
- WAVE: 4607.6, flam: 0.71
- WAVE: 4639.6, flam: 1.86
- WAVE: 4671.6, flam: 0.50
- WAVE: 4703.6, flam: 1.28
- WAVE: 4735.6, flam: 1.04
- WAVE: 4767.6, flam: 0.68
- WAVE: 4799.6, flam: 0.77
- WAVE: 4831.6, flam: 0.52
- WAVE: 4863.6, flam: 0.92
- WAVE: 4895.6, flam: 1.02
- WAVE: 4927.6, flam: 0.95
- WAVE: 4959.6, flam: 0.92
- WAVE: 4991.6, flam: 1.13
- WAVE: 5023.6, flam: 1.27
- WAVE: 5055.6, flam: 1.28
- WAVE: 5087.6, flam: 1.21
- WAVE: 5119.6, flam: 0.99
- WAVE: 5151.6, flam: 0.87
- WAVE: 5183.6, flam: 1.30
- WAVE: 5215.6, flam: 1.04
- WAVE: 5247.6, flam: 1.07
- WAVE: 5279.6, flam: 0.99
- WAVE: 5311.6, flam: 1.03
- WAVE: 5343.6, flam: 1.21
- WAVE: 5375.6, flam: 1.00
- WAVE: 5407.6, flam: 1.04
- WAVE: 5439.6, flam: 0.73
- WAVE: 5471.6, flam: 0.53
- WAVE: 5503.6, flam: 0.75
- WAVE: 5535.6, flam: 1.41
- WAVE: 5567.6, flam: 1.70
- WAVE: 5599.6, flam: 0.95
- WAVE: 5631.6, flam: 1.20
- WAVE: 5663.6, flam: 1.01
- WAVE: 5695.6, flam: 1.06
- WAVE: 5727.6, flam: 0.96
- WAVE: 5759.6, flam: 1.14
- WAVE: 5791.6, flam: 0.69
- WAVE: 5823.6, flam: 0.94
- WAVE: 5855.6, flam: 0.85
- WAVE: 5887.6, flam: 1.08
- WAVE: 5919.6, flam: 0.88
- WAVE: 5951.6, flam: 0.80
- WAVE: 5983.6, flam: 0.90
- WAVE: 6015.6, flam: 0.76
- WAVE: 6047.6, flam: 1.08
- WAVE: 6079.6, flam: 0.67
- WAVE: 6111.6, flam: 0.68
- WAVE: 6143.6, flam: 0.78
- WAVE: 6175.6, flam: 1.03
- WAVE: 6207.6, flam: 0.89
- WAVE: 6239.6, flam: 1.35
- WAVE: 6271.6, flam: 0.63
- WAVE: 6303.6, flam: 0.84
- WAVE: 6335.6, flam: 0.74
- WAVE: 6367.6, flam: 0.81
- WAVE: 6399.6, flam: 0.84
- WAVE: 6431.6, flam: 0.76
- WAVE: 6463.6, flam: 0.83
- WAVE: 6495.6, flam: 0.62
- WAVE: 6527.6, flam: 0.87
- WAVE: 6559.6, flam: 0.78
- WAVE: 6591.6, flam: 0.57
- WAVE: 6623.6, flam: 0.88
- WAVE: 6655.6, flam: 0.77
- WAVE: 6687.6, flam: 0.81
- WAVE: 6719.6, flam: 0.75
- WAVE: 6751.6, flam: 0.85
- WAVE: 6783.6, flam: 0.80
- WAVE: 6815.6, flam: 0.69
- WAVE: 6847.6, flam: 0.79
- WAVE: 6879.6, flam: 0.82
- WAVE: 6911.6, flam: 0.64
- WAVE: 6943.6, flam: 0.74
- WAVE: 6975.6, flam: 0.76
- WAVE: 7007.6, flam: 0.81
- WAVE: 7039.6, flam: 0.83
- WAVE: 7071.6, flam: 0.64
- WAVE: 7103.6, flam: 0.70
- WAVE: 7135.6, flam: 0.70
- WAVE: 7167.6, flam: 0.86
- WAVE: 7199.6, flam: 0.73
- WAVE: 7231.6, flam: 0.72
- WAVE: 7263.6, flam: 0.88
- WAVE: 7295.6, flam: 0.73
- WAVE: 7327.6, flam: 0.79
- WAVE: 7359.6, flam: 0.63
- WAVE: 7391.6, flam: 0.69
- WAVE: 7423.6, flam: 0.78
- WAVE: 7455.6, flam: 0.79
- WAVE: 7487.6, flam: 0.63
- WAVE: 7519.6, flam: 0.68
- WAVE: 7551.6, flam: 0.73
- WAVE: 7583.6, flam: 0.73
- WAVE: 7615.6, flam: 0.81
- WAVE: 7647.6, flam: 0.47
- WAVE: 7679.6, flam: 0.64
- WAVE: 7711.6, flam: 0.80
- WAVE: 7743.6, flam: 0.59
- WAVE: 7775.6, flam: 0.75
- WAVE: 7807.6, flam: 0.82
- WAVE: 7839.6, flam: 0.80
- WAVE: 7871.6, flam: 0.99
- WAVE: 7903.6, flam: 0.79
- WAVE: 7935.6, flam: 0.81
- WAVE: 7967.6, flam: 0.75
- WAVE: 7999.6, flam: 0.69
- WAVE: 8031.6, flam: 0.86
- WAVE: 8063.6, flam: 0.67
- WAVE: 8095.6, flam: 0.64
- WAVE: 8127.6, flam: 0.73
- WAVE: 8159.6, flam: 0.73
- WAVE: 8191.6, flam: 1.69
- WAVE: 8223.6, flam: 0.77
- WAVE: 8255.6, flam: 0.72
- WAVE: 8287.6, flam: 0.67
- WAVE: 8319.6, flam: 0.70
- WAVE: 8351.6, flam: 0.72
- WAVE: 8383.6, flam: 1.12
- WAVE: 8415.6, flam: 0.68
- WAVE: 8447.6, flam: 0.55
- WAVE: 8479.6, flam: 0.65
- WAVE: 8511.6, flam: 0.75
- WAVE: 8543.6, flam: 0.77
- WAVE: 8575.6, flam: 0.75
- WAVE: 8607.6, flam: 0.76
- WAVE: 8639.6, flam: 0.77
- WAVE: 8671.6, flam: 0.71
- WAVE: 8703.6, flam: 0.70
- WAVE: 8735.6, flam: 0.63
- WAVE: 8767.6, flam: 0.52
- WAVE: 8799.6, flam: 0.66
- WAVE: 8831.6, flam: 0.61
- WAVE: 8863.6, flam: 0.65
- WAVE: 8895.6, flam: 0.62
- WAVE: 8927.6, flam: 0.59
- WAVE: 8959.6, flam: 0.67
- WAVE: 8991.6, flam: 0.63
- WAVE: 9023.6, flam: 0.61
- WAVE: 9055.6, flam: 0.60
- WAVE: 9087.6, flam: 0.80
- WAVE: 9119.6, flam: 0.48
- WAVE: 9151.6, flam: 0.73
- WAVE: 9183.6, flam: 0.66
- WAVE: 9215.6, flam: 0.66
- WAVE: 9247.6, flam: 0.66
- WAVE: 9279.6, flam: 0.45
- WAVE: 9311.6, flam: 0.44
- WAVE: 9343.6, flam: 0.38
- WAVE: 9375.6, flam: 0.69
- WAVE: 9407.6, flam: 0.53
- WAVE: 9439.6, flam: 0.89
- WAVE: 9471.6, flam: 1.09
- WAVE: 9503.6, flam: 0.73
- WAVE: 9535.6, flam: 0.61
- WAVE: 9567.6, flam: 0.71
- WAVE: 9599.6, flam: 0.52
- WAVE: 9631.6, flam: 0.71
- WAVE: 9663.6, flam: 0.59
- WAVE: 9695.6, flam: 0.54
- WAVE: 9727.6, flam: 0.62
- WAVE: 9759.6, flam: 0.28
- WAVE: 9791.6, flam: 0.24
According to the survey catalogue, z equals 0.25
